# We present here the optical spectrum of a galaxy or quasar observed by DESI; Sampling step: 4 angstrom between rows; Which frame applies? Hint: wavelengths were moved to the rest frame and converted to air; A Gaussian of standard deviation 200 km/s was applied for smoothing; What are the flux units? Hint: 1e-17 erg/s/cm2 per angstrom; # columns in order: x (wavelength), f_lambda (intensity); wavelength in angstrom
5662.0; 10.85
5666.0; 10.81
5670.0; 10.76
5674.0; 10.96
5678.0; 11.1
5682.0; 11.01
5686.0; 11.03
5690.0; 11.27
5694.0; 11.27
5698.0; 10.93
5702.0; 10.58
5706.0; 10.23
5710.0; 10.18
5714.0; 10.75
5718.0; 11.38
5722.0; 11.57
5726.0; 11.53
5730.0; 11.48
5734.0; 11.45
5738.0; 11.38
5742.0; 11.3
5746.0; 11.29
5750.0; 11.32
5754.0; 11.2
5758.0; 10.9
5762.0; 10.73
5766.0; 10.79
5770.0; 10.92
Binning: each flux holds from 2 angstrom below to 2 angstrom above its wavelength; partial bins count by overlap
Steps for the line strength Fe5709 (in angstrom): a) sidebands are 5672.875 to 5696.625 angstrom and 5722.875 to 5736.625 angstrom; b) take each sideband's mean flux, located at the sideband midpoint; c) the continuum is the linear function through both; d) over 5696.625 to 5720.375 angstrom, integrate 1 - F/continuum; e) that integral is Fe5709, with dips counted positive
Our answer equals 1.3 angstrom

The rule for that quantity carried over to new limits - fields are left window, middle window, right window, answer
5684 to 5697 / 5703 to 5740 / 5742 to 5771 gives 0.06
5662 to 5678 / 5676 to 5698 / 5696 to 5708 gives -0.82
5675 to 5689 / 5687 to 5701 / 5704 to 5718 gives -0.35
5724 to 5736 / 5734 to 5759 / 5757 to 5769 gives -0.26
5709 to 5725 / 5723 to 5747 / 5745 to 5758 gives -0.60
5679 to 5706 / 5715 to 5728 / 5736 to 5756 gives -0.34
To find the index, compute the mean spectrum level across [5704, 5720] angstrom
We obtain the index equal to 10.6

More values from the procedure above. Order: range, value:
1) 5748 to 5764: 11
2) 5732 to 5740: 11.4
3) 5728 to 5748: 11.4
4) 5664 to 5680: 10.9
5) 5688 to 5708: 10.9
